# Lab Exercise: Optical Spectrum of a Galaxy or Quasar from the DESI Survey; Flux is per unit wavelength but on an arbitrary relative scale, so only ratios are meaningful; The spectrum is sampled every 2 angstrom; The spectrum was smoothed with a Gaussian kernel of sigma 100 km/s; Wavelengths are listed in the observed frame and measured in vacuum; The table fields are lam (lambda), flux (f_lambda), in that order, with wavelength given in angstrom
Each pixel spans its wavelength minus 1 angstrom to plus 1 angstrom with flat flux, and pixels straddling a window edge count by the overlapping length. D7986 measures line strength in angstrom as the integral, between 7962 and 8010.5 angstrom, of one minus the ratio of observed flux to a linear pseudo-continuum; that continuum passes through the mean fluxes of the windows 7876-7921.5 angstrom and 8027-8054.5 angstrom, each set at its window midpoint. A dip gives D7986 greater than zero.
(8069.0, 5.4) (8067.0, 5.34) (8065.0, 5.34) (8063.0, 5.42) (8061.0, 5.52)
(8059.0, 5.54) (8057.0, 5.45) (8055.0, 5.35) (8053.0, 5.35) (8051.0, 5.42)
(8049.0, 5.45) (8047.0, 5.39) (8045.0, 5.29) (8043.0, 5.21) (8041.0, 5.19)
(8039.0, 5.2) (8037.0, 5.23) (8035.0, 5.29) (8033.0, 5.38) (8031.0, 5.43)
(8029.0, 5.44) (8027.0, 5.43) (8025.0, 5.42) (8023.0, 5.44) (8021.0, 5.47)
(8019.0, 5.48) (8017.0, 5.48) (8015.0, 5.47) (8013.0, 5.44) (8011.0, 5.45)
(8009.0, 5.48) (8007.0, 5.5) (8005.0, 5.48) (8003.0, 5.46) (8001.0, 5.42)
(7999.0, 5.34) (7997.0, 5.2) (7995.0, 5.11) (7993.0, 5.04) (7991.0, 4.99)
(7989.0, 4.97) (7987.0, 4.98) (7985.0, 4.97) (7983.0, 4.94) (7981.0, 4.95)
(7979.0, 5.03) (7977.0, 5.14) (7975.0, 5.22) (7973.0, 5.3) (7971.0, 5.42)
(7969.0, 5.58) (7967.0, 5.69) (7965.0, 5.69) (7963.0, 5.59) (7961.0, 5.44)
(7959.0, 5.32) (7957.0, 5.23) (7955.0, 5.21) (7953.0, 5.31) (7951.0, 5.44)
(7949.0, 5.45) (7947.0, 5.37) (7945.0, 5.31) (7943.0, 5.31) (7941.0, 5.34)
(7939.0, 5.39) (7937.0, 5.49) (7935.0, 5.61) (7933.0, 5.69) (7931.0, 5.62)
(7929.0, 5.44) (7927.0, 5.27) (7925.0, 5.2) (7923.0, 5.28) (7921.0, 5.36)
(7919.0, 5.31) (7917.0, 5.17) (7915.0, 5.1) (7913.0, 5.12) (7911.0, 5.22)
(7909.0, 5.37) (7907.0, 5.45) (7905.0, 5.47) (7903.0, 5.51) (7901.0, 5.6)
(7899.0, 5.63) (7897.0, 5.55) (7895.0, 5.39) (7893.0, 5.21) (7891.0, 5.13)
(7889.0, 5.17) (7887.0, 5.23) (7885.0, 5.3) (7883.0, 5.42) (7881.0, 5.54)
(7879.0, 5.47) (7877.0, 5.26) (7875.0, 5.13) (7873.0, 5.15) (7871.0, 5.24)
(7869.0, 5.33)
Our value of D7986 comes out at 0.60 angstrom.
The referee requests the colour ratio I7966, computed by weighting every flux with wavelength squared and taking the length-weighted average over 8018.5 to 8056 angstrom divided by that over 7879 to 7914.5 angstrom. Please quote 1.0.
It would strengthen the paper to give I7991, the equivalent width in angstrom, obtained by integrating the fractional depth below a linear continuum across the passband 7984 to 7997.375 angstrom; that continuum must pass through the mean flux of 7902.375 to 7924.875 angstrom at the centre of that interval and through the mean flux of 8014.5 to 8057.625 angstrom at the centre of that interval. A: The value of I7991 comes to 0.8 angstrom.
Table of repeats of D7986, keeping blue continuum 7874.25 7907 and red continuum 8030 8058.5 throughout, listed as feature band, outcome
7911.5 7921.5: 0.31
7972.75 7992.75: 1.17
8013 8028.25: -0.32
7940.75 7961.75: 0.09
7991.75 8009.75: 0.06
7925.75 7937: -0.31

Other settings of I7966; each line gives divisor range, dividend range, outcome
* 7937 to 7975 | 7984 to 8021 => 0.99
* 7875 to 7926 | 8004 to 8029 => 1.05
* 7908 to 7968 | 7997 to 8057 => 1.02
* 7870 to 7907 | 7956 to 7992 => 1.00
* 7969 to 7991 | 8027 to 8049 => 1.06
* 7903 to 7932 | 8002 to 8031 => 1.05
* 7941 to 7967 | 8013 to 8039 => 1.02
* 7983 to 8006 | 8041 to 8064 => 1.06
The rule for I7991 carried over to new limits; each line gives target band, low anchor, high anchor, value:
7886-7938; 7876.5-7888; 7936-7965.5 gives 0.1 angstrom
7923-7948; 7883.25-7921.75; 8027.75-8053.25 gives -0.4 angstrom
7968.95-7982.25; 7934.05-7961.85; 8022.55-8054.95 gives 0.4 angstrom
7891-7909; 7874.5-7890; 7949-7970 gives -0.3 angstrom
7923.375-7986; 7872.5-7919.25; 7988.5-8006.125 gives -0.9 angstrom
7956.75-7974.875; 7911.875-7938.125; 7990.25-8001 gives -0.8 angstrom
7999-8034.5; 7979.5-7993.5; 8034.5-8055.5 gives -2.1 angstrom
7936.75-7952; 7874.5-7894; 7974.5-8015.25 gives -0.4 angstrom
